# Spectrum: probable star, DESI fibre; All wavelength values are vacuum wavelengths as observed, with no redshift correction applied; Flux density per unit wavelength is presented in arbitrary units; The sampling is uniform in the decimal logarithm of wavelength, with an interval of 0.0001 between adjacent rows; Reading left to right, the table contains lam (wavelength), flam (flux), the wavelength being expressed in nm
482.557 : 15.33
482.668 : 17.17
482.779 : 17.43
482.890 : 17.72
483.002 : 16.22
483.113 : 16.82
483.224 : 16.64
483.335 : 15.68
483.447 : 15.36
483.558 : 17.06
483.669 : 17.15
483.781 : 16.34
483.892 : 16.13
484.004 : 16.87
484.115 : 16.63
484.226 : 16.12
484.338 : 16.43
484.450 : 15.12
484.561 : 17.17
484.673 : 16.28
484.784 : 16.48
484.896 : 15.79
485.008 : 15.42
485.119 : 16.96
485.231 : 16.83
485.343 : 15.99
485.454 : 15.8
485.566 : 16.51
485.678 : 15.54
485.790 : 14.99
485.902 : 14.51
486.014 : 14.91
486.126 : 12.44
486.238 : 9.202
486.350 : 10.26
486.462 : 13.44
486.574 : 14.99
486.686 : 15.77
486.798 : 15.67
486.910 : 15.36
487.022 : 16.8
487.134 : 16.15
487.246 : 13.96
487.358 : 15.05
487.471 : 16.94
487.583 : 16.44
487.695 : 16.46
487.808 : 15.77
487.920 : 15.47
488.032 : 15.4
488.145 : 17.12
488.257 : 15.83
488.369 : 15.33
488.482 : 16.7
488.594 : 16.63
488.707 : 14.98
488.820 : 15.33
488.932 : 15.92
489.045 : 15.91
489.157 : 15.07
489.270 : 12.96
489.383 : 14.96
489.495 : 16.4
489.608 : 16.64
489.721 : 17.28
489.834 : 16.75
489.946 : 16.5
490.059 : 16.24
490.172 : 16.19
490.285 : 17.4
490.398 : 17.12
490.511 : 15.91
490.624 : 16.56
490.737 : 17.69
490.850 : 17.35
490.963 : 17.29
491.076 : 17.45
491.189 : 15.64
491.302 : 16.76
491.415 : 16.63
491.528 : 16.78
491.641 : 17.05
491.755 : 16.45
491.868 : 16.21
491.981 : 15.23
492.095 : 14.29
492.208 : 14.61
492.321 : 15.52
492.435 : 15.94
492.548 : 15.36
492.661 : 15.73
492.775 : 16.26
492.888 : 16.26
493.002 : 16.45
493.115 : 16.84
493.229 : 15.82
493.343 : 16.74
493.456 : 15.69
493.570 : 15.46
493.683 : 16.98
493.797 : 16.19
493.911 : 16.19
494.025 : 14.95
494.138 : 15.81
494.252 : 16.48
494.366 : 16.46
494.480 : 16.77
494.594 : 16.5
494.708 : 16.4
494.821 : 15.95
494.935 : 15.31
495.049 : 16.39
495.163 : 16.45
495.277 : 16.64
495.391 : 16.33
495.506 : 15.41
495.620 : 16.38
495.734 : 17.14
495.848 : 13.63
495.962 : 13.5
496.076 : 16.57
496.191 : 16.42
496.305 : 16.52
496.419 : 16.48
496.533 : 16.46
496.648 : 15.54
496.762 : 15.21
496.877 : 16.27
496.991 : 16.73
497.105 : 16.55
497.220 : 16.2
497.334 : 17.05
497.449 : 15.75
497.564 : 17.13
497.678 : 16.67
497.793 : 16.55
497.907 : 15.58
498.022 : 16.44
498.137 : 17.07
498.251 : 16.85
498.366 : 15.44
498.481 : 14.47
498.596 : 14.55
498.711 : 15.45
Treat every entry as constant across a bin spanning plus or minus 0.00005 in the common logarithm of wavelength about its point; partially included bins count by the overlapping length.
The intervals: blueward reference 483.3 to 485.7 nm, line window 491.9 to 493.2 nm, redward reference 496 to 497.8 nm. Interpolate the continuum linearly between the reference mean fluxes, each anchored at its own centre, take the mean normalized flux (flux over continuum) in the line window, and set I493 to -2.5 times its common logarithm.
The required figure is 0.04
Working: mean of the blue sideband 16.3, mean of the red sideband 16.3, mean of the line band 15.7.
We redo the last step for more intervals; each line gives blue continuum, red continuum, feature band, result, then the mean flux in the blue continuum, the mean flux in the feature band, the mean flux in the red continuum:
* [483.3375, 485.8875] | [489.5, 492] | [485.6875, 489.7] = 0.089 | 16.2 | 15.2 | 16.7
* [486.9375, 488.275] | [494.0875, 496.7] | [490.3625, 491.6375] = -0.056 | 15.9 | 16.8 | 16.1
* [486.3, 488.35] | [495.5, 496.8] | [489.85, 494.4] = -0.044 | 15.4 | 16.3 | 15.8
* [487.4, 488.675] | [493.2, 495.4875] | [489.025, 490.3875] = 0.006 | 16.1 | 16.1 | 16.2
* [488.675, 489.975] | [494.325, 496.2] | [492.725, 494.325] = -0.016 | 15.7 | 16.2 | 16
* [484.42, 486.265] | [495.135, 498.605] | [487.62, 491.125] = -0.040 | 15.4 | 16.2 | 16.1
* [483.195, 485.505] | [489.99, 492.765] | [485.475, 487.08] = 0.139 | 16.3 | 14.3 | 16.3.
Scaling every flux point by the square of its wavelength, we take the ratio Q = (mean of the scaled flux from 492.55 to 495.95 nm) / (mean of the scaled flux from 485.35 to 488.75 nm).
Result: 1.09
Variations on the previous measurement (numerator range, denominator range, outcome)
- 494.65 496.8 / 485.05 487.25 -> 1.12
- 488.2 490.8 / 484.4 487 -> 1.09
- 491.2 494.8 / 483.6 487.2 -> 1.07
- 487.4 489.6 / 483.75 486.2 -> 1.01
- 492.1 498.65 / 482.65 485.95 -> 1.03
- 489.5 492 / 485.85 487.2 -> 1.20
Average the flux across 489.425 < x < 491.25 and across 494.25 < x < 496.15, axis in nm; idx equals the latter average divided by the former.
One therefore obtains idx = 0.95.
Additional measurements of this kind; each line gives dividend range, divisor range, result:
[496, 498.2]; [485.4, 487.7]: 1.11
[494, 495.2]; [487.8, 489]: 1.02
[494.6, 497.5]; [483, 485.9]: 0.99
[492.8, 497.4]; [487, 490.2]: 1.01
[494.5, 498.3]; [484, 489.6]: 1.05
